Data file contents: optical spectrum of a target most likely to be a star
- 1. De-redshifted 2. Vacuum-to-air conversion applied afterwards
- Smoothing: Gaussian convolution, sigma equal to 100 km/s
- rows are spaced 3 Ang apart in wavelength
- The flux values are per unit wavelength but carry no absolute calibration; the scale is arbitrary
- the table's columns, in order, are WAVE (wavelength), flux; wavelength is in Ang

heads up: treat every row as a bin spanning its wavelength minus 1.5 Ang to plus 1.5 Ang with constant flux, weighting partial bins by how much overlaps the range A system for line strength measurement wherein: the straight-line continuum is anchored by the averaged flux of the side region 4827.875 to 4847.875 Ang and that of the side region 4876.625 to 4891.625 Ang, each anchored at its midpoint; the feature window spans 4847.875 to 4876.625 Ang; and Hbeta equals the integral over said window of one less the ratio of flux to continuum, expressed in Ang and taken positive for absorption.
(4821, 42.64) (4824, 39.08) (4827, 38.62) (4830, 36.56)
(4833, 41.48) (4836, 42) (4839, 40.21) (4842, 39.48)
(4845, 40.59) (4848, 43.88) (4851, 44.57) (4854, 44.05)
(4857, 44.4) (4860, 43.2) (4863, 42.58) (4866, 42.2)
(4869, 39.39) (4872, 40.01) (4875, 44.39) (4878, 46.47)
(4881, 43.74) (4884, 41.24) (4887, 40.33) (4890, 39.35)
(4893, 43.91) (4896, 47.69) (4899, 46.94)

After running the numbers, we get -1.1 Ang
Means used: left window 40.3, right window 42.2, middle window 42.8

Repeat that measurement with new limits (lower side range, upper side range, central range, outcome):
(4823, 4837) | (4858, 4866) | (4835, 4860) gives -0.7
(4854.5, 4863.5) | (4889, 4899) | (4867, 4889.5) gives 1.0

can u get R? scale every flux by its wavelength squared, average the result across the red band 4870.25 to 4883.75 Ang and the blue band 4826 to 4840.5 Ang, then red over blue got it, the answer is 1.11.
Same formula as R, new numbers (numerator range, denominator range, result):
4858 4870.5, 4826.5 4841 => 1.07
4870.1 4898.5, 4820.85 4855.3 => 1.07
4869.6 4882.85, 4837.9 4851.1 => 1.06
